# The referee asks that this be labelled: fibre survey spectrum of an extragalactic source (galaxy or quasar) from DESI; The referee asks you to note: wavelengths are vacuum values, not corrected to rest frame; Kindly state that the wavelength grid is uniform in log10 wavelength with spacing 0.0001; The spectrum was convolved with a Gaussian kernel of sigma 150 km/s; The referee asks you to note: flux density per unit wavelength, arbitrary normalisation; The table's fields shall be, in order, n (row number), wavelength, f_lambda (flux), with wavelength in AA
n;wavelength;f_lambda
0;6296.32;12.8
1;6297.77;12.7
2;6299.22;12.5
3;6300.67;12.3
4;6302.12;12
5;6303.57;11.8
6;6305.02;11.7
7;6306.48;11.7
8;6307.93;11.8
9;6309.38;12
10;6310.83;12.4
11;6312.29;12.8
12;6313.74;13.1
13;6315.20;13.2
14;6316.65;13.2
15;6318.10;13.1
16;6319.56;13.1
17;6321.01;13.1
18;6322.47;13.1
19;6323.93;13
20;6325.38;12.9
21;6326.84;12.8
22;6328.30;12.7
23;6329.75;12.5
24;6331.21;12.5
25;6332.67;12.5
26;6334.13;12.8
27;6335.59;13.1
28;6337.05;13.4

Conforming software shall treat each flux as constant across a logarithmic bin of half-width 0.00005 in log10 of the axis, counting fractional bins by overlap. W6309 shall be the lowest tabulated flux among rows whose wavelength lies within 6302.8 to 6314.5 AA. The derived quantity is 11.7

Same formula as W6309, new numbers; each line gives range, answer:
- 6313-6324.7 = 13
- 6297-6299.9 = 12.5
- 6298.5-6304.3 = 11.8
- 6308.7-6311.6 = 12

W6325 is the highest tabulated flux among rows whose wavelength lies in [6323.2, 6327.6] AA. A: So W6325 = 13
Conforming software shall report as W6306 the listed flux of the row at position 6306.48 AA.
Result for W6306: 11.7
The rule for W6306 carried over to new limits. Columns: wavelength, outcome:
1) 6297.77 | 12.7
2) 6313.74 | 13.1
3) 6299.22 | 12.5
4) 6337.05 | 13.4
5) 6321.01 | 13.1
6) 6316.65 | 13.2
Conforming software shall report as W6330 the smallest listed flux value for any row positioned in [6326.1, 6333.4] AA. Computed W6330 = 12.5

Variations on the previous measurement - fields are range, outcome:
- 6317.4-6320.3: 13.1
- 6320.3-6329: 12.7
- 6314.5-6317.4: 13.2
